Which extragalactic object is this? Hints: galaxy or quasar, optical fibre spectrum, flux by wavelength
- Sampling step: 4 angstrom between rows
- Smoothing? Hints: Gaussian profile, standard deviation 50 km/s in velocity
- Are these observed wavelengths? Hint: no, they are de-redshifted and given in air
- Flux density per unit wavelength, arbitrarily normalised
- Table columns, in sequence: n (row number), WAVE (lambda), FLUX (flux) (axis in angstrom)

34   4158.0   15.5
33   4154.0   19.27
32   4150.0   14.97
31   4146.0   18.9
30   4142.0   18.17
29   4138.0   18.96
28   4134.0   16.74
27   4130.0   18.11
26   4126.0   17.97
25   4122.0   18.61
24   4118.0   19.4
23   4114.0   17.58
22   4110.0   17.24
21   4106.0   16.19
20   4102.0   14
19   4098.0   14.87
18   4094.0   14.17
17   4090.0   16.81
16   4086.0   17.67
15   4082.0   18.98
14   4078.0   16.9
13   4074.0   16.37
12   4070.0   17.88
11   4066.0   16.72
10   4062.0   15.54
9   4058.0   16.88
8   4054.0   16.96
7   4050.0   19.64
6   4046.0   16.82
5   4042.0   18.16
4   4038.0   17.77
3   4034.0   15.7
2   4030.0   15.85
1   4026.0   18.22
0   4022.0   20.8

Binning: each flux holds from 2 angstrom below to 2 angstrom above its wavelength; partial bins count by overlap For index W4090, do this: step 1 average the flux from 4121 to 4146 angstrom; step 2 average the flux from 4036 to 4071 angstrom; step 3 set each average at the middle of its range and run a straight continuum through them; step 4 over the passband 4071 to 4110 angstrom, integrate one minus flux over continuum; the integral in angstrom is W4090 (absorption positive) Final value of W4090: 3.1 angstrom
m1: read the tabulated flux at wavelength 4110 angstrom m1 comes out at 17.24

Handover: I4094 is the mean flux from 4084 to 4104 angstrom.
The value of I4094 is 15.5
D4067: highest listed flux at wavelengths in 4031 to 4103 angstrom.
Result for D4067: 19.64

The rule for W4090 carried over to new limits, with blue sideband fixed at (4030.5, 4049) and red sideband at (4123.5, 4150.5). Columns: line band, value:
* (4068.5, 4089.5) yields -0.08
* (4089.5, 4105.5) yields 2.43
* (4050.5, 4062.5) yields 0.20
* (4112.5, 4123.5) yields -0.53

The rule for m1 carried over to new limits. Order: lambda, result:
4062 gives 15.54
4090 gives 16.81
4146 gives 18.9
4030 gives 15.85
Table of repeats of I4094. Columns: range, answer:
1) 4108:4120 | 18.1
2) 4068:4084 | 17.5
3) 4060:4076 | 16.6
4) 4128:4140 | 17.9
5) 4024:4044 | 17.1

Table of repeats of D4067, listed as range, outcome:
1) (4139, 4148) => 18.9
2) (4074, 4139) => 19.4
